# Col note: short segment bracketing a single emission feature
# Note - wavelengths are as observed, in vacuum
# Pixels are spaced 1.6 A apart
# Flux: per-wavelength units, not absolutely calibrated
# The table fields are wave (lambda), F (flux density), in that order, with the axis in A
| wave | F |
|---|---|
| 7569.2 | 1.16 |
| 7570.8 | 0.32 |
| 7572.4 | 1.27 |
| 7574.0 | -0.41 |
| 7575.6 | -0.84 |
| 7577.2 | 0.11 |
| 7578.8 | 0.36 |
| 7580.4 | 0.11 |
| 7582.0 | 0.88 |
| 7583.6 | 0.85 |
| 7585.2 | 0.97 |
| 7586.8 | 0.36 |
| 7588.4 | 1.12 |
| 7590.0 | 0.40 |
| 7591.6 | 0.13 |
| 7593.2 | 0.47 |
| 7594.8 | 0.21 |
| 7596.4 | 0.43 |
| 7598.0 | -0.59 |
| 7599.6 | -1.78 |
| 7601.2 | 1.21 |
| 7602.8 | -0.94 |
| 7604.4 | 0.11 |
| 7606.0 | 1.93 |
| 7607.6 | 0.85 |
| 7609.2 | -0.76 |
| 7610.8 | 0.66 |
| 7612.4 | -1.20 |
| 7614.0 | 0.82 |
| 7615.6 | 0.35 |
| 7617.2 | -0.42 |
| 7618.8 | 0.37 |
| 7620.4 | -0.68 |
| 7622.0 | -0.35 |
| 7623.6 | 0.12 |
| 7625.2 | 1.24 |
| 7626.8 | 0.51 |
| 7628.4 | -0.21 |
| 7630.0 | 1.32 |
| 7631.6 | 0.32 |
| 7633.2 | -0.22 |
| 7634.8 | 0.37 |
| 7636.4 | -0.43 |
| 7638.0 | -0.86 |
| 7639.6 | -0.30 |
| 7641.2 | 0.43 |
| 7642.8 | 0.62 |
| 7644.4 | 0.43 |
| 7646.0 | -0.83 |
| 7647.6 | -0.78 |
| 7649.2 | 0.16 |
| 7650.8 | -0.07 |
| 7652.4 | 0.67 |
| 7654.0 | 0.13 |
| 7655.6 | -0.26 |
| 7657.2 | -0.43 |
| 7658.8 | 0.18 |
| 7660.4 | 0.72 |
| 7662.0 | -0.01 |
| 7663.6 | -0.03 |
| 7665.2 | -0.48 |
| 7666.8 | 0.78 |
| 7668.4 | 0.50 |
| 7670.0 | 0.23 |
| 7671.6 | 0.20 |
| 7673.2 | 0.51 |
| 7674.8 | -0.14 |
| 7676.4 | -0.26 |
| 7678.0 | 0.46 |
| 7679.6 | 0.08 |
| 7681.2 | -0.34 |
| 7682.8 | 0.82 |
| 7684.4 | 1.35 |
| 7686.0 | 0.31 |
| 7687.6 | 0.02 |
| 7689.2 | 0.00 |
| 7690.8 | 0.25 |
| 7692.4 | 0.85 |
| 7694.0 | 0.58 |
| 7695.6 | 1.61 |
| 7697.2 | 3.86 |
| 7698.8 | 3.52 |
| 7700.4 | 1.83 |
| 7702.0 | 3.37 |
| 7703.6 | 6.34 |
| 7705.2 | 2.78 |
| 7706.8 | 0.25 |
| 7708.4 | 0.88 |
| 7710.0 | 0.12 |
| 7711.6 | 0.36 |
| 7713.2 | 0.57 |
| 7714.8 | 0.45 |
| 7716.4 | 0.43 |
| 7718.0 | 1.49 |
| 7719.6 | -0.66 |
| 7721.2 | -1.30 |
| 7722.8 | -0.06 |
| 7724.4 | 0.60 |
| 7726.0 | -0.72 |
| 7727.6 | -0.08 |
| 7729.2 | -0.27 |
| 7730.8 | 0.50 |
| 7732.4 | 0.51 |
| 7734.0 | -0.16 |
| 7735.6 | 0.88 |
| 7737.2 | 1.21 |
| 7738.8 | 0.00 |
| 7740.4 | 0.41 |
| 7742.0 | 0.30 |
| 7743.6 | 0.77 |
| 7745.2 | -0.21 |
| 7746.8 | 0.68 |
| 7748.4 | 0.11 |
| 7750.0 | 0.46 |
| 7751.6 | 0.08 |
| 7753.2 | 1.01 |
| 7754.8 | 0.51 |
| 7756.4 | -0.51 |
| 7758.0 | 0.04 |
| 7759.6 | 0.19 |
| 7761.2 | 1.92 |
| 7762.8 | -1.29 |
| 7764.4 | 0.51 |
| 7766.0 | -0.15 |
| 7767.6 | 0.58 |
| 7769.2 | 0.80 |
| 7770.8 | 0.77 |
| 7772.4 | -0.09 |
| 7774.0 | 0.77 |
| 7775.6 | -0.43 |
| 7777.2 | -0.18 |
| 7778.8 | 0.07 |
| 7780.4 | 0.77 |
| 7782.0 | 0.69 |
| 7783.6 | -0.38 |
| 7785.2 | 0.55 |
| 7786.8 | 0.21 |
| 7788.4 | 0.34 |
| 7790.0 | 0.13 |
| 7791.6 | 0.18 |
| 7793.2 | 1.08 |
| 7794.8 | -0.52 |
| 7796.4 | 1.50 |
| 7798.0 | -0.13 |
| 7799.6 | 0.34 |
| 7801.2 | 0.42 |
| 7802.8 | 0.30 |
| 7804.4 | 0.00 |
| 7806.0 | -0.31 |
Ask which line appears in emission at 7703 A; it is [O II] 3727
